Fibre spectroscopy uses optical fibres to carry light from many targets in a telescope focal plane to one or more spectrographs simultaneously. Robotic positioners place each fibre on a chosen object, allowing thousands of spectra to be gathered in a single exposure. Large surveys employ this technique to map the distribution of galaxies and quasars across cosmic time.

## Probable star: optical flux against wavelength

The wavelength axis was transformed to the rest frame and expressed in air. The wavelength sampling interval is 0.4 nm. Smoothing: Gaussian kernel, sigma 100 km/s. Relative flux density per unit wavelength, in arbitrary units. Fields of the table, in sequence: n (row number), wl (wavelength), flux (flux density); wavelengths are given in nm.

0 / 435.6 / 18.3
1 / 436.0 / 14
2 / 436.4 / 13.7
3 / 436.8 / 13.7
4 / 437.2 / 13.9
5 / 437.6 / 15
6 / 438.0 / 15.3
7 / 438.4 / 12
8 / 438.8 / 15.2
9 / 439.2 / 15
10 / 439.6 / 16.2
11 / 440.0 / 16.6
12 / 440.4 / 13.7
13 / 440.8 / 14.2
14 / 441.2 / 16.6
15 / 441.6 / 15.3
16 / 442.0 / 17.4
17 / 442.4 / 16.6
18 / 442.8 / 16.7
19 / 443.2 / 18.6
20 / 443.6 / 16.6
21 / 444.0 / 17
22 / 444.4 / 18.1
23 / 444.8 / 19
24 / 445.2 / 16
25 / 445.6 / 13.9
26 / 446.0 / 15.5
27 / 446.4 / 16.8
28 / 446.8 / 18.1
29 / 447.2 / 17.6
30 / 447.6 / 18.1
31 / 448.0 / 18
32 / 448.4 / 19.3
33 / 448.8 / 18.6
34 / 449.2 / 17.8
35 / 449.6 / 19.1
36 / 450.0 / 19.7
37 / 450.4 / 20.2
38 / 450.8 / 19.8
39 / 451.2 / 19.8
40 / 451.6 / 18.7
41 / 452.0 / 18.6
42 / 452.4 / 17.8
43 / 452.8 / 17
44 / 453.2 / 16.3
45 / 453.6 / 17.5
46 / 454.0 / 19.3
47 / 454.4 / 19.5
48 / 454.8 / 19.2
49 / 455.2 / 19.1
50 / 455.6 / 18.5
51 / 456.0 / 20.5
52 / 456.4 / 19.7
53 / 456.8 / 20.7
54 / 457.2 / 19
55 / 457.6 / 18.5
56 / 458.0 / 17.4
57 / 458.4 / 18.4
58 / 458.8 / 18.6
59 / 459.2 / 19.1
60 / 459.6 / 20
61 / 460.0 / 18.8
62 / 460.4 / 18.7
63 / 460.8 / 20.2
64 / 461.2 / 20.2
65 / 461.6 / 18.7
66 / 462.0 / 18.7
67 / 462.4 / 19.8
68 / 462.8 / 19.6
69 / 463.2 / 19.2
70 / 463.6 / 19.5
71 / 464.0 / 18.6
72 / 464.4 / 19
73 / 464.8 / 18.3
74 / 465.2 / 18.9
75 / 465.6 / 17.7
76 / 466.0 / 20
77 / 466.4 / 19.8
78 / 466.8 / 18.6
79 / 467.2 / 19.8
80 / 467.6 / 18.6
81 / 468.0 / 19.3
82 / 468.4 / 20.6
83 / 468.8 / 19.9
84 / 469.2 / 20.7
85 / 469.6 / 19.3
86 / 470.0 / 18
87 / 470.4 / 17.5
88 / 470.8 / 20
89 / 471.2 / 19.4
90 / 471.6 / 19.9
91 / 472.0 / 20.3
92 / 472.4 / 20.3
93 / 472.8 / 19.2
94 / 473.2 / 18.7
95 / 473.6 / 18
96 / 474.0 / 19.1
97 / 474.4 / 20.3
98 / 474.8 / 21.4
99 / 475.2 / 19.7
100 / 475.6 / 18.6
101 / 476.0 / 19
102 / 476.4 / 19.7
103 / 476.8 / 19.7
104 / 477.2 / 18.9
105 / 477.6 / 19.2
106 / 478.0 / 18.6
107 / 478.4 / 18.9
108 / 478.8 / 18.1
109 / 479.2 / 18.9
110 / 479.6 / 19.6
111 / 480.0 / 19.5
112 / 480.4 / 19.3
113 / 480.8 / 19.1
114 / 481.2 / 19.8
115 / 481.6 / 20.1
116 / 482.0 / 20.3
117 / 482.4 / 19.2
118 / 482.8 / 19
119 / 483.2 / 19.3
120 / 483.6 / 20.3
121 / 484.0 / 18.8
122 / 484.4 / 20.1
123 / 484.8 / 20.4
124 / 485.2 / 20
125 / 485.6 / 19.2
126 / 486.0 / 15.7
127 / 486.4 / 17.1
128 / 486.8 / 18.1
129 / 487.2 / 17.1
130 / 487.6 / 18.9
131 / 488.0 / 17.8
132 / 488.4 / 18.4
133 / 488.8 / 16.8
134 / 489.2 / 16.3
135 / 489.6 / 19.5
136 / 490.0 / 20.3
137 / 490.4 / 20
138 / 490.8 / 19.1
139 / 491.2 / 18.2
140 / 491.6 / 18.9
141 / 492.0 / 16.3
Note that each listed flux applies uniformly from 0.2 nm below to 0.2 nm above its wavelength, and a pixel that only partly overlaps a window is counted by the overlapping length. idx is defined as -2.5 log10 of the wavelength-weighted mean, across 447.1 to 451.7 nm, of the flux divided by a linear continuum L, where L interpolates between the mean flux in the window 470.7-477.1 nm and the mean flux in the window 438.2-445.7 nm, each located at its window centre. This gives -0.12 mag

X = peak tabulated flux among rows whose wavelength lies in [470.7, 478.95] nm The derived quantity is 21.4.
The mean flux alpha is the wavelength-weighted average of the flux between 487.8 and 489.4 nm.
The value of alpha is 17.3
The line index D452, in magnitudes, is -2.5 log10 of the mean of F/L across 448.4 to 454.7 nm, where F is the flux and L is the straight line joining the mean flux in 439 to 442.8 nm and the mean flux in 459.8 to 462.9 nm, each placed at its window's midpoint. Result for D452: -0.06 mag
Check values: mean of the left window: 15.8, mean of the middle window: 18.7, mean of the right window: 19.3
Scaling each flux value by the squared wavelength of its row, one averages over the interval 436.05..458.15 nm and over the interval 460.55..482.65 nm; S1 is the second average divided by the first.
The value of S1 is 1.24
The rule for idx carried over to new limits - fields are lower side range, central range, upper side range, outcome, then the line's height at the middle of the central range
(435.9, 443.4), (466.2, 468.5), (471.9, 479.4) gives -0.06 mag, 18.4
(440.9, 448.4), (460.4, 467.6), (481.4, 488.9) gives -0.08 mag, 17.9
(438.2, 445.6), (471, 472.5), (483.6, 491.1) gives -0.13 mag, 17.7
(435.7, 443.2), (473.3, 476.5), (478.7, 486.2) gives -0.05 mag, 18.6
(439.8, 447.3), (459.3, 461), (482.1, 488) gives -0.12 mag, 17.4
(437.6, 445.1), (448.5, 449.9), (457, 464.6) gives -0.08 mag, 17.3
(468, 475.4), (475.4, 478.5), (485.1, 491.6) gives 0.00 mag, 19.2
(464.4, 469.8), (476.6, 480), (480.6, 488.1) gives 0.00 mag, 19.1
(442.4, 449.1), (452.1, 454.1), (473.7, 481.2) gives 0.02 mag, 17.8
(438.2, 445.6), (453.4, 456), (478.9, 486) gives -0.11 mag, 17.2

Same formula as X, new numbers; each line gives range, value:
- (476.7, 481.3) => 19.8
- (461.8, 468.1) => 20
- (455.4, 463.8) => 20.7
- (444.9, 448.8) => 19.3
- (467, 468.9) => 20.6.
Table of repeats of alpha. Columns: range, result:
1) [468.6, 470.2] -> 19.5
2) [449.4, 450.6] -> 19.7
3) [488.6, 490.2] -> 18.2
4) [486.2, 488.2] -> 17.8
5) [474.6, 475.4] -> 20.5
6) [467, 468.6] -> 19.6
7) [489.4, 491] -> 19.7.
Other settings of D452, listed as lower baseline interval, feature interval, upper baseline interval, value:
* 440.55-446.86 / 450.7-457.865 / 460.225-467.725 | -0.05 mag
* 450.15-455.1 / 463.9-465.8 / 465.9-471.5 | 0.04 mag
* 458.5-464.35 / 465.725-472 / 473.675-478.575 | -0.01 mag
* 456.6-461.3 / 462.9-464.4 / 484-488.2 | -0.01 mag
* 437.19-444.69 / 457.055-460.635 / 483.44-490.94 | -0.11 mag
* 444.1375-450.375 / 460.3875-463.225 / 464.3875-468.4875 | -0.04 mag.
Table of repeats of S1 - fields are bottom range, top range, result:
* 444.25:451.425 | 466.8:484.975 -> 1.21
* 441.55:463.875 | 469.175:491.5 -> 1.16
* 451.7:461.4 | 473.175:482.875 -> 1.12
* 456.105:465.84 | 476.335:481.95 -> 1.09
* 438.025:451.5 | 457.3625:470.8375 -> 1.22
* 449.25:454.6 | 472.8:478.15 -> 1.14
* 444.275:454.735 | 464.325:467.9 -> 1.13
